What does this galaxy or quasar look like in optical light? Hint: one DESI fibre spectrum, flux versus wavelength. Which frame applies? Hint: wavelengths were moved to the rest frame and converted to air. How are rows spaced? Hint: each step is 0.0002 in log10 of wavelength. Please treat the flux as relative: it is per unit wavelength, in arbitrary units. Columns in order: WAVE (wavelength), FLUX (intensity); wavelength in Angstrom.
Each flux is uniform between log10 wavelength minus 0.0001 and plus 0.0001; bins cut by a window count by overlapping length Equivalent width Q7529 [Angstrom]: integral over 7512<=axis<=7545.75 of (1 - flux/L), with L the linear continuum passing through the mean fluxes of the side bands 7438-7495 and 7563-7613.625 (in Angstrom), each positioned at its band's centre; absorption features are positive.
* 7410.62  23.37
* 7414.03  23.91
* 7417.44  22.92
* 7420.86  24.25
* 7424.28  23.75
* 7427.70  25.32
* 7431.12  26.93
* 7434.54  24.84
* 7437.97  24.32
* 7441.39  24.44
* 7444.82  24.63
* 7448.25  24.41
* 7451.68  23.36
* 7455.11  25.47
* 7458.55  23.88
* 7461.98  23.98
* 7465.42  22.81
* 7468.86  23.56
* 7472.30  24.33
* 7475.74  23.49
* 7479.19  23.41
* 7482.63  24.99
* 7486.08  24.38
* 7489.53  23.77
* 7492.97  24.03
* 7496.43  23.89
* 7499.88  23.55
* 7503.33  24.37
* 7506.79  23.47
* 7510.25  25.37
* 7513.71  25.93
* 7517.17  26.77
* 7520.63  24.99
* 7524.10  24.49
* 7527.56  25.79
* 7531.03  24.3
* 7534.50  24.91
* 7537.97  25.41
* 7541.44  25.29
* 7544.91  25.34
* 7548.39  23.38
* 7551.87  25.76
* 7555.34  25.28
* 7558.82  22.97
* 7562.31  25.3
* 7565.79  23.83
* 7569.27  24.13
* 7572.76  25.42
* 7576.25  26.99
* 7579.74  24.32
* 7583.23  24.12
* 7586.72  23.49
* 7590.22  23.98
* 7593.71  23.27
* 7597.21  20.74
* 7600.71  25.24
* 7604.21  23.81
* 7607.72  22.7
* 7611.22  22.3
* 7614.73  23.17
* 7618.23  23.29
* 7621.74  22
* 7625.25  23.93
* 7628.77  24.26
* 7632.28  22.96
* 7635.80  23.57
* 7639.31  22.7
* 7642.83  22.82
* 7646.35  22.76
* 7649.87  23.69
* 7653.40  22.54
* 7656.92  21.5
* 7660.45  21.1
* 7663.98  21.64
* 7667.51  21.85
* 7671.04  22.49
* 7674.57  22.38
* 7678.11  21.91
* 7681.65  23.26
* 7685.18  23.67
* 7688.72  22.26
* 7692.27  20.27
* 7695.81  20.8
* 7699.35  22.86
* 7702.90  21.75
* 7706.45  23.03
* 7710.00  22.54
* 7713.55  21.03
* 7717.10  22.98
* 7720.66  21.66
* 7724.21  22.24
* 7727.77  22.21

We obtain -1.9 Angstrom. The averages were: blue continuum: 24.1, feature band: 25.3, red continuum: 23.9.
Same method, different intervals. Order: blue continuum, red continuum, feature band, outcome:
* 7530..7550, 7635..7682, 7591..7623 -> 0.6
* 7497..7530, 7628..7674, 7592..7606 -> 0.1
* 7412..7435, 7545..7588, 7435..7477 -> 0.8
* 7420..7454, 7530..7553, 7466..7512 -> 1.4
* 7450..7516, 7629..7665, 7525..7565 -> -2.2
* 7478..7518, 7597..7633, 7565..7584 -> -1.0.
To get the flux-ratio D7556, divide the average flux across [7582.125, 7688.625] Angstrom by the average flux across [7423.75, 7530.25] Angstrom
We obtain 0.93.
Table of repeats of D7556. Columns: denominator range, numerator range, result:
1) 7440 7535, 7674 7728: 0.91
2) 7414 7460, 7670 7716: 0.91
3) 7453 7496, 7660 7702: 0.92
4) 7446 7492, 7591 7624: 0.96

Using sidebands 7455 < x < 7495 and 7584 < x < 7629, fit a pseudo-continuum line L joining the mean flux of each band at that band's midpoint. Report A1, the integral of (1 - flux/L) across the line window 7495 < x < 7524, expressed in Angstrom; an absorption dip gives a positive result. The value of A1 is -1.3 Angstrom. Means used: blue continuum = 23.9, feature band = 24.8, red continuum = 23.2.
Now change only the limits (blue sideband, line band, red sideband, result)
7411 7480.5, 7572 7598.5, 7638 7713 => -1.2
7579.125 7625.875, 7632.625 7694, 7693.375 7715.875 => 0.3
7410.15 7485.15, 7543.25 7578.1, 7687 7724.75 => -2.4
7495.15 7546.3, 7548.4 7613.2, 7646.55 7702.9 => -0.6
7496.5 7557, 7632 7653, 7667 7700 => -0.2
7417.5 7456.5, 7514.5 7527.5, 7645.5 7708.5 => -0.9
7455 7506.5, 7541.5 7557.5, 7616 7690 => -1.0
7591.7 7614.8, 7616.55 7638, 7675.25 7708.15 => -0.5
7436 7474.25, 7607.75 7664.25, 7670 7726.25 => -0.3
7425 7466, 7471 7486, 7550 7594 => 0.3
